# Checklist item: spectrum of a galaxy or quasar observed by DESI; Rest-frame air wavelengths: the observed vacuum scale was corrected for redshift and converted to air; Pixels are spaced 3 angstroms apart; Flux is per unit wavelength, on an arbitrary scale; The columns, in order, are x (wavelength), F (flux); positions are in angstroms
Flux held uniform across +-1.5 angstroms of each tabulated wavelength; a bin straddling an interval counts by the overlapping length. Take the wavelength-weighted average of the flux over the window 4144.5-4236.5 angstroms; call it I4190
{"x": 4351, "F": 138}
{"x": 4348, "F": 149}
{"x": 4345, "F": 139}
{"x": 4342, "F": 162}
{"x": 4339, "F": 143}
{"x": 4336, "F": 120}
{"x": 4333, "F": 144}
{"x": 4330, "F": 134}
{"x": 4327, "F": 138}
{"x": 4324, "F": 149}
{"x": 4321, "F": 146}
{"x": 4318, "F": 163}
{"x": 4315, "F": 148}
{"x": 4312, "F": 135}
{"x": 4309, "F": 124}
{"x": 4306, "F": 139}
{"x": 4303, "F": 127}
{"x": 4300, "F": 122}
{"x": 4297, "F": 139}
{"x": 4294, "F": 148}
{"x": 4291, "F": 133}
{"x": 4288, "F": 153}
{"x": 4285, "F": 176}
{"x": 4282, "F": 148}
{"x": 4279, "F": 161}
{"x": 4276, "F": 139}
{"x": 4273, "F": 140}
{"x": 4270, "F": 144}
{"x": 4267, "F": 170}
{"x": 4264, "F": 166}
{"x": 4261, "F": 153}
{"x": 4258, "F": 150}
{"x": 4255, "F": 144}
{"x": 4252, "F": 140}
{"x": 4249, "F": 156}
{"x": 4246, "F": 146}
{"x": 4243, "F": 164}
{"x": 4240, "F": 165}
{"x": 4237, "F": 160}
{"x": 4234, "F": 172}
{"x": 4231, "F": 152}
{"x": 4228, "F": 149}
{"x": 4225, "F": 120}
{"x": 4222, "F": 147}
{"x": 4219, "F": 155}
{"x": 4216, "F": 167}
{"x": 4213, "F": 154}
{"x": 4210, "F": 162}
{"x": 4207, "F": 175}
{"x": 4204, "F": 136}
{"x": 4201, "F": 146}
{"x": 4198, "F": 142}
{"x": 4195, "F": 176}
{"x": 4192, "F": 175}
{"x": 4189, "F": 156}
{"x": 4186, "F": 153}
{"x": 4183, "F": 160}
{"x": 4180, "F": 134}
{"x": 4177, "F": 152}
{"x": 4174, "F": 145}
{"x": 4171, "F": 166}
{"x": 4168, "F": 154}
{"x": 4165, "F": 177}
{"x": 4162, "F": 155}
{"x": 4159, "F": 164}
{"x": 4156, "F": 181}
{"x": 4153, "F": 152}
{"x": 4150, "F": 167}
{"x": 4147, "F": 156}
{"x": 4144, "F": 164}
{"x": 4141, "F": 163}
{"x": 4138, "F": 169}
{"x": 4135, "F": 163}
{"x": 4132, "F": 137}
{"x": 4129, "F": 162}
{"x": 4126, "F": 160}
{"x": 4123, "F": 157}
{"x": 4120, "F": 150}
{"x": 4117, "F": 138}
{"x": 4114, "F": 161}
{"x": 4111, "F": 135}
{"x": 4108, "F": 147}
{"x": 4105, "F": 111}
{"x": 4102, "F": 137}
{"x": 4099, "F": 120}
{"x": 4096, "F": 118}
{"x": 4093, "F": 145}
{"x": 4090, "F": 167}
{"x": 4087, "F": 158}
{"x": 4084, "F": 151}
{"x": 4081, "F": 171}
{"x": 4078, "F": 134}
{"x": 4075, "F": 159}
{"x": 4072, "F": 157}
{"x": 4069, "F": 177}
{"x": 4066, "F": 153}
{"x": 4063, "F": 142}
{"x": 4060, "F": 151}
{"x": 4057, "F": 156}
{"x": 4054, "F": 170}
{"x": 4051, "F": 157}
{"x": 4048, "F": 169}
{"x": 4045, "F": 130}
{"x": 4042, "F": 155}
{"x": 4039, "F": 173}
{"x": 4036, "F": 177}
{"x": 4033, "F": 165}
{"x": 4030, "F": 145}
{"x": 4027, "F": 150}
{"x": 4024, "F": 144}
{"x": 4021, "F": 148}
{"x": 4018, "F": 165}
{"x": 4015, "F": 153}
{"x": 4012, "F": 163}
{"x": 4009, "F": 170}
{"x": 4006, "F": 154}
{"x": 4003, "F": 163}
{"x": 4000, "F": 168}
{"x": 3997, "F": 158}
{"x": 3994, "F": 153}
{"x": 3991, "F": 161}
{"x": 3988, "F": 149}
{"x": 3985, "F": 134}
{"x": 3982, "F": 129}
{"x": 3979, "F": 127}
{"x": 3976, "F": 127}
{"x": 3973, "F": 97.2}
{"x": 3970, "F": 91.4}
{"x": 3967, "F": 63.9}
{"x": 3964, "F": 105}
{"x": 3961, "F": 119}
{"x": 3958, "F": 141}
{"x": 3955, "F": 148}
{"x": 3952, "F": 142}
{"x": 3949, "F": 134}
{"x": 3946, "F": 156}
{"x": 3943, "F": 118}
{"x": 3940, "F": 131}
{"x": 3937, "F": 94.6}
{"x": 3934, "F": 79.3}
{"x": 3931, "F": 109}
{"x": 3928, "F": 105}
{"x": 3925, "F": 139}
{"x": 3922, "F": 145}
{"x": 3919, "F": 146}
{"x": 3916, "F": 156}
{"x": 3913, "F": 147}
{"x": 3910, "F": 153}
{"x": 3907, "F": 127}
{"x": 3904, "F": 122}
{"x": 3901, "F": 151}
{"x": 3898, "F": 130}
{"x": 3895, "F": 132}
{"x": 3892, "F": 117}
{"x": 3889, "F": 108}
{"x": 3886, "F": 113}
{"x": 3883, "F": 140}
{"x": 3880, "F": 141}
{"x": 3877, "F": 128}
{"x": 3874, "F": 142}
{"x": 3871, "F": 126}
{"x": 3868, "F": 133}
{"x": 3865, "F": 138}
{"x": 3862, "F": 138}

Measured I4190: 157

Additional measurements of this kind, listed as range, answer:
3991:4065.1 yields 157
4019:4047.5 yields 155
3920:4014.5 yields 132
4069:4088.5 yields 157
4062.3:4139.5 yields 149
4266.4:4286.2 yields 153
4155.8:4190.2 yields 157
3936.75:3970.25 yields 122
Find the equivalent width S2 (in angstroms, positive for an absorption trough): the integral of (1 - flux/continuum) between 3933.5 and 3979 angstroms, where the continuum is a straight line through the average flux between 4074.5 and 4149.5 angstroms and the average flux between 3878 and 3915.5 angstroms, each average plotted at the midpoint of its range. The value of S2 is 6.4 angstroms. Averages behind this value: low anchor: 132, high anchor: 149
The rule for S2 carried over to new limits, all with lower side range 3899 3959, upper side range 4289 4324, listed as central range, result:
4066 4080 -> -2.29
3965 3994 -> 2.55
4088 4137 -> -3.28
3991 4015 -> -4.90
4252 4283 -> -2.81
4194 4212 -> -2.40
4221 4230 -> -0.08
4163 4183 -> -2.69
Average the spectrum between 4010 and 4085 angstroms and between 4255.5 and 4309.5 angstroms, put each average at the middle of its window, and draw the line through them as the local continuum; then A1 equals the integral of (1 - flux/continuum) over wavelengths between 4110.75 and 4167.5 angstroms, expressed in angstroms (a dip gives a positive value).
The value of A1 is -2.3 angstroms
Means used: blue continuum 157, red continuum 147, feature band 159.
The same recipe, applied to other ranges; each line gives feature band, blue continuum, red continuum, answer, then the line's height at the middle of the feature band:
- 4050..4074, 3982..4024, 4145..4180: -0.1 angstroms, 157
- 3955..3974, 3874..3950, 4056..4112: 3.9 angstroms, 135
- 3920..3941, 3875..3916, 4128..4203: 3.2 angstroms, 136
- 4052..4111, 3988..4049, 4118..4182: 3.6 angstroms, 158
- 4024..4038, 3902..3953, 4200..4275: -2.1 angstroms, 138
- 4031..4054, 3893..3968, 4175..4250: -3.7 angstroms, 139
